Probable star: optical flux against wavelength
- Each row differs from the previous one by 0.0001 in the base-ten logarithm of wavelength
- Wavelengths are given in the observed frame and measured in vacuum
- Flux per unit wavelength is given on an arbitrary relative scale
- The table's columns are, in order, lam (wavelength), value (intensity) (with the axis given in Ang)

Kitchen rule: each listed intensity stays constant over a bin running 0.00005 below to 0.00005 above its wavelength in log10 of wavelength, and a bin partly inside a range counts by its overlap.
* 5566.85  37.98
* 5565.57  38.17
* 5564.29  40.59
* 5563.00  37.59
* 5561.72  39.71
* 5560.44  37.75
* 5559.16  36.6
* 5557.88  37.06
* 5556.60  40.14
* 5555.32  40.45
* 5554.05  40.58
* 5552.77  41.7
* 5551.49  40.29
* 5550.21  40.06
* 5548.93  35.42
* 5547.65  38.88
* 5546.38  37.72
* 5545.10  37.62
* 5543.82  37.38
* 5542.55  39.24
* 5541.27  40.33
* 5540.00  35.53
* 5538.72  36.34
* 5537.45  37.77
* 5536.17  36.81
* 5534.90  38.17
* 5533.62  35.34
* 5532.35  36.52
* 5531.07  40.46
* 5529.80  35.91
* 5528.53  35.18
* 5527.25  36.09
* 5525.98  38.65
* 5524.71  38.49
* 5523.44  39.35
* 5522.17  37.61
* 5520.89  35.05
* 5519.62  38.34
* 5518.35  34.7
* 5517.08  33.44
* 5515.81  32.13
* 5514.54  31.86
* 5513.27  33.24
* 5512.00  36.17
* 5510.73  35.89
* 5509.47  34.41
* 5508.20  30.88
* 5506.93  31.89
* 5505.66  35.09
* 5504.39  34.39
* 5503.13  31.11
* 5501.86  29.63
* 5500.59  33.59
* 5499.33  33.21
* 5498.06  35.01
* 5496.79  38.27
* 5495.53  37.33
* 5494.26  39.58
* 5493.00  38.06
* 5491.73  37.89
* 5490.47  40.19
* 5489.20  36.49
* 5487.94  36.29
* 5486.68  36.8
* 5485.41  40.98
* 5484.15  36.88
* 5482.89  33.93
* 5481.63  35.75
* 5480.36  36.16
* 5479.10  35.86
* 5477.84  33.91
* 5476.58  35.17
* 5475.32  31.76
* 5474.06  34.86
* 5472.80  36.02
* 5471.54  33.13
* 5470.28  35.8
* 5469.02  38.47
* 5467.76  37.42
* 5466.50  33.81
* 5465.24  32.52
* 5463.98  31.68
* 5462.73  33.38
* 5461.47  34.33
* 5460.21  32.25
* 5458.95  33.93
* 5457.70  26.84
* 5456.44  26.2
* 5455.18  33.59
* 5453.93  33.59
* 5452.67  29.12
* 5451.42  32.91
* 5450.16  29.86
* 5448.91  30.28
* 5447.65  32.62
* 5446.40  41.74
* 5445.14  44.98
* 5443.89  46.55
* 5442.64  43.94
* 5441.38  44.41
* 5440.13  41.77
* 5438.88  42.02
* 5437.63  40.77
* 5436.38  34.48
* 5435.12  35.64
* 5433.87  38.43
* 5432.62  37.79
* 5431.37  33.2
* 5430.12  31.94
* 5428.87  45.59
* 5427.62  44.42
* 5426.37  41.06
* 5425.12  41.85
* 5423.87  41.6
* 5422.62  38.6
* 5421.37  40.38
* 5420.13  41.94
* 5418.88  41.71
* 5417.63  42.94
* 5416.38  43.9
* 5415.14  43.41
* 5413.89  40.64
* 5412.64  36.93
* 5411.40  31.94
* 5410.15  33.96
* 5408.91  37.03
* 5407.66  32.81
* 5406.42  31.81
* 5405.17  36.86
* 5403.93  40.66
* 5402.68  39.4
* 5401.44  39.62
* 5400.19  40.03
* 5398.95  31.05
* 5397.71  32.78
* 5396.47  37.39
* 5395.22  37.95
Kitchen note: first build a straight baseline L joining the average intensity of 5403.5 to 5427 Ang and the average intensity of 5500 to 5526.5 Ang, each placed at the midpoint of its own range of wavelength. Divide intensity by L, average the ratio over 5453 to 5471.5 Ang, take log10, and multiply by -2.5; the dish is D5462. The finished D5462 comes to 0.12 mag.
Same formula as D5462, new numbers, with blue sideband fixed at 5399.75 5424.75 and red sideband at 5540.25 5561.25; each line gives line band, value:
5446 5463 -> 0.21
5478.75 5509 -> 0.09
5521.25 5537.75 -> 0.04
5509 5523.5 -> 0.11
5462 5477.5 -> 0.13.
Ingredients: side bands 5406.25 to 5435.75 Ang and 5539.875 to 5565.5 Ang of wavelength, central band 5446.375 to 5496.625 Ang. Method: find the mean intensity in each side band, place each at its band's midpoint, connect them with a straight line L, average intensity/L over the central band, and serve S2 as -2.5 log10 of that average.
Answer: 0.12 mag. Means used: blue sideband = 38.8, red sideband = 38.8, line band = 34.6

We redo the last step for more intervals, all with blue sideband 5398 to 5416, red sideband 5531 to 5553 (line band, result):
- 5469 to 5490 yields 0.05 mag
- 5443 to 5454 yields 0.03 mag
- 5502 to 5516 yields 0.14 mag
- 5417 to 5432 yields -0.10 mag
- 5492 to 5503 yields 0.06 mag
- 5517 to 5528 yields 0.02 mag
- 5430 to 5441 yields -0.02 mag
